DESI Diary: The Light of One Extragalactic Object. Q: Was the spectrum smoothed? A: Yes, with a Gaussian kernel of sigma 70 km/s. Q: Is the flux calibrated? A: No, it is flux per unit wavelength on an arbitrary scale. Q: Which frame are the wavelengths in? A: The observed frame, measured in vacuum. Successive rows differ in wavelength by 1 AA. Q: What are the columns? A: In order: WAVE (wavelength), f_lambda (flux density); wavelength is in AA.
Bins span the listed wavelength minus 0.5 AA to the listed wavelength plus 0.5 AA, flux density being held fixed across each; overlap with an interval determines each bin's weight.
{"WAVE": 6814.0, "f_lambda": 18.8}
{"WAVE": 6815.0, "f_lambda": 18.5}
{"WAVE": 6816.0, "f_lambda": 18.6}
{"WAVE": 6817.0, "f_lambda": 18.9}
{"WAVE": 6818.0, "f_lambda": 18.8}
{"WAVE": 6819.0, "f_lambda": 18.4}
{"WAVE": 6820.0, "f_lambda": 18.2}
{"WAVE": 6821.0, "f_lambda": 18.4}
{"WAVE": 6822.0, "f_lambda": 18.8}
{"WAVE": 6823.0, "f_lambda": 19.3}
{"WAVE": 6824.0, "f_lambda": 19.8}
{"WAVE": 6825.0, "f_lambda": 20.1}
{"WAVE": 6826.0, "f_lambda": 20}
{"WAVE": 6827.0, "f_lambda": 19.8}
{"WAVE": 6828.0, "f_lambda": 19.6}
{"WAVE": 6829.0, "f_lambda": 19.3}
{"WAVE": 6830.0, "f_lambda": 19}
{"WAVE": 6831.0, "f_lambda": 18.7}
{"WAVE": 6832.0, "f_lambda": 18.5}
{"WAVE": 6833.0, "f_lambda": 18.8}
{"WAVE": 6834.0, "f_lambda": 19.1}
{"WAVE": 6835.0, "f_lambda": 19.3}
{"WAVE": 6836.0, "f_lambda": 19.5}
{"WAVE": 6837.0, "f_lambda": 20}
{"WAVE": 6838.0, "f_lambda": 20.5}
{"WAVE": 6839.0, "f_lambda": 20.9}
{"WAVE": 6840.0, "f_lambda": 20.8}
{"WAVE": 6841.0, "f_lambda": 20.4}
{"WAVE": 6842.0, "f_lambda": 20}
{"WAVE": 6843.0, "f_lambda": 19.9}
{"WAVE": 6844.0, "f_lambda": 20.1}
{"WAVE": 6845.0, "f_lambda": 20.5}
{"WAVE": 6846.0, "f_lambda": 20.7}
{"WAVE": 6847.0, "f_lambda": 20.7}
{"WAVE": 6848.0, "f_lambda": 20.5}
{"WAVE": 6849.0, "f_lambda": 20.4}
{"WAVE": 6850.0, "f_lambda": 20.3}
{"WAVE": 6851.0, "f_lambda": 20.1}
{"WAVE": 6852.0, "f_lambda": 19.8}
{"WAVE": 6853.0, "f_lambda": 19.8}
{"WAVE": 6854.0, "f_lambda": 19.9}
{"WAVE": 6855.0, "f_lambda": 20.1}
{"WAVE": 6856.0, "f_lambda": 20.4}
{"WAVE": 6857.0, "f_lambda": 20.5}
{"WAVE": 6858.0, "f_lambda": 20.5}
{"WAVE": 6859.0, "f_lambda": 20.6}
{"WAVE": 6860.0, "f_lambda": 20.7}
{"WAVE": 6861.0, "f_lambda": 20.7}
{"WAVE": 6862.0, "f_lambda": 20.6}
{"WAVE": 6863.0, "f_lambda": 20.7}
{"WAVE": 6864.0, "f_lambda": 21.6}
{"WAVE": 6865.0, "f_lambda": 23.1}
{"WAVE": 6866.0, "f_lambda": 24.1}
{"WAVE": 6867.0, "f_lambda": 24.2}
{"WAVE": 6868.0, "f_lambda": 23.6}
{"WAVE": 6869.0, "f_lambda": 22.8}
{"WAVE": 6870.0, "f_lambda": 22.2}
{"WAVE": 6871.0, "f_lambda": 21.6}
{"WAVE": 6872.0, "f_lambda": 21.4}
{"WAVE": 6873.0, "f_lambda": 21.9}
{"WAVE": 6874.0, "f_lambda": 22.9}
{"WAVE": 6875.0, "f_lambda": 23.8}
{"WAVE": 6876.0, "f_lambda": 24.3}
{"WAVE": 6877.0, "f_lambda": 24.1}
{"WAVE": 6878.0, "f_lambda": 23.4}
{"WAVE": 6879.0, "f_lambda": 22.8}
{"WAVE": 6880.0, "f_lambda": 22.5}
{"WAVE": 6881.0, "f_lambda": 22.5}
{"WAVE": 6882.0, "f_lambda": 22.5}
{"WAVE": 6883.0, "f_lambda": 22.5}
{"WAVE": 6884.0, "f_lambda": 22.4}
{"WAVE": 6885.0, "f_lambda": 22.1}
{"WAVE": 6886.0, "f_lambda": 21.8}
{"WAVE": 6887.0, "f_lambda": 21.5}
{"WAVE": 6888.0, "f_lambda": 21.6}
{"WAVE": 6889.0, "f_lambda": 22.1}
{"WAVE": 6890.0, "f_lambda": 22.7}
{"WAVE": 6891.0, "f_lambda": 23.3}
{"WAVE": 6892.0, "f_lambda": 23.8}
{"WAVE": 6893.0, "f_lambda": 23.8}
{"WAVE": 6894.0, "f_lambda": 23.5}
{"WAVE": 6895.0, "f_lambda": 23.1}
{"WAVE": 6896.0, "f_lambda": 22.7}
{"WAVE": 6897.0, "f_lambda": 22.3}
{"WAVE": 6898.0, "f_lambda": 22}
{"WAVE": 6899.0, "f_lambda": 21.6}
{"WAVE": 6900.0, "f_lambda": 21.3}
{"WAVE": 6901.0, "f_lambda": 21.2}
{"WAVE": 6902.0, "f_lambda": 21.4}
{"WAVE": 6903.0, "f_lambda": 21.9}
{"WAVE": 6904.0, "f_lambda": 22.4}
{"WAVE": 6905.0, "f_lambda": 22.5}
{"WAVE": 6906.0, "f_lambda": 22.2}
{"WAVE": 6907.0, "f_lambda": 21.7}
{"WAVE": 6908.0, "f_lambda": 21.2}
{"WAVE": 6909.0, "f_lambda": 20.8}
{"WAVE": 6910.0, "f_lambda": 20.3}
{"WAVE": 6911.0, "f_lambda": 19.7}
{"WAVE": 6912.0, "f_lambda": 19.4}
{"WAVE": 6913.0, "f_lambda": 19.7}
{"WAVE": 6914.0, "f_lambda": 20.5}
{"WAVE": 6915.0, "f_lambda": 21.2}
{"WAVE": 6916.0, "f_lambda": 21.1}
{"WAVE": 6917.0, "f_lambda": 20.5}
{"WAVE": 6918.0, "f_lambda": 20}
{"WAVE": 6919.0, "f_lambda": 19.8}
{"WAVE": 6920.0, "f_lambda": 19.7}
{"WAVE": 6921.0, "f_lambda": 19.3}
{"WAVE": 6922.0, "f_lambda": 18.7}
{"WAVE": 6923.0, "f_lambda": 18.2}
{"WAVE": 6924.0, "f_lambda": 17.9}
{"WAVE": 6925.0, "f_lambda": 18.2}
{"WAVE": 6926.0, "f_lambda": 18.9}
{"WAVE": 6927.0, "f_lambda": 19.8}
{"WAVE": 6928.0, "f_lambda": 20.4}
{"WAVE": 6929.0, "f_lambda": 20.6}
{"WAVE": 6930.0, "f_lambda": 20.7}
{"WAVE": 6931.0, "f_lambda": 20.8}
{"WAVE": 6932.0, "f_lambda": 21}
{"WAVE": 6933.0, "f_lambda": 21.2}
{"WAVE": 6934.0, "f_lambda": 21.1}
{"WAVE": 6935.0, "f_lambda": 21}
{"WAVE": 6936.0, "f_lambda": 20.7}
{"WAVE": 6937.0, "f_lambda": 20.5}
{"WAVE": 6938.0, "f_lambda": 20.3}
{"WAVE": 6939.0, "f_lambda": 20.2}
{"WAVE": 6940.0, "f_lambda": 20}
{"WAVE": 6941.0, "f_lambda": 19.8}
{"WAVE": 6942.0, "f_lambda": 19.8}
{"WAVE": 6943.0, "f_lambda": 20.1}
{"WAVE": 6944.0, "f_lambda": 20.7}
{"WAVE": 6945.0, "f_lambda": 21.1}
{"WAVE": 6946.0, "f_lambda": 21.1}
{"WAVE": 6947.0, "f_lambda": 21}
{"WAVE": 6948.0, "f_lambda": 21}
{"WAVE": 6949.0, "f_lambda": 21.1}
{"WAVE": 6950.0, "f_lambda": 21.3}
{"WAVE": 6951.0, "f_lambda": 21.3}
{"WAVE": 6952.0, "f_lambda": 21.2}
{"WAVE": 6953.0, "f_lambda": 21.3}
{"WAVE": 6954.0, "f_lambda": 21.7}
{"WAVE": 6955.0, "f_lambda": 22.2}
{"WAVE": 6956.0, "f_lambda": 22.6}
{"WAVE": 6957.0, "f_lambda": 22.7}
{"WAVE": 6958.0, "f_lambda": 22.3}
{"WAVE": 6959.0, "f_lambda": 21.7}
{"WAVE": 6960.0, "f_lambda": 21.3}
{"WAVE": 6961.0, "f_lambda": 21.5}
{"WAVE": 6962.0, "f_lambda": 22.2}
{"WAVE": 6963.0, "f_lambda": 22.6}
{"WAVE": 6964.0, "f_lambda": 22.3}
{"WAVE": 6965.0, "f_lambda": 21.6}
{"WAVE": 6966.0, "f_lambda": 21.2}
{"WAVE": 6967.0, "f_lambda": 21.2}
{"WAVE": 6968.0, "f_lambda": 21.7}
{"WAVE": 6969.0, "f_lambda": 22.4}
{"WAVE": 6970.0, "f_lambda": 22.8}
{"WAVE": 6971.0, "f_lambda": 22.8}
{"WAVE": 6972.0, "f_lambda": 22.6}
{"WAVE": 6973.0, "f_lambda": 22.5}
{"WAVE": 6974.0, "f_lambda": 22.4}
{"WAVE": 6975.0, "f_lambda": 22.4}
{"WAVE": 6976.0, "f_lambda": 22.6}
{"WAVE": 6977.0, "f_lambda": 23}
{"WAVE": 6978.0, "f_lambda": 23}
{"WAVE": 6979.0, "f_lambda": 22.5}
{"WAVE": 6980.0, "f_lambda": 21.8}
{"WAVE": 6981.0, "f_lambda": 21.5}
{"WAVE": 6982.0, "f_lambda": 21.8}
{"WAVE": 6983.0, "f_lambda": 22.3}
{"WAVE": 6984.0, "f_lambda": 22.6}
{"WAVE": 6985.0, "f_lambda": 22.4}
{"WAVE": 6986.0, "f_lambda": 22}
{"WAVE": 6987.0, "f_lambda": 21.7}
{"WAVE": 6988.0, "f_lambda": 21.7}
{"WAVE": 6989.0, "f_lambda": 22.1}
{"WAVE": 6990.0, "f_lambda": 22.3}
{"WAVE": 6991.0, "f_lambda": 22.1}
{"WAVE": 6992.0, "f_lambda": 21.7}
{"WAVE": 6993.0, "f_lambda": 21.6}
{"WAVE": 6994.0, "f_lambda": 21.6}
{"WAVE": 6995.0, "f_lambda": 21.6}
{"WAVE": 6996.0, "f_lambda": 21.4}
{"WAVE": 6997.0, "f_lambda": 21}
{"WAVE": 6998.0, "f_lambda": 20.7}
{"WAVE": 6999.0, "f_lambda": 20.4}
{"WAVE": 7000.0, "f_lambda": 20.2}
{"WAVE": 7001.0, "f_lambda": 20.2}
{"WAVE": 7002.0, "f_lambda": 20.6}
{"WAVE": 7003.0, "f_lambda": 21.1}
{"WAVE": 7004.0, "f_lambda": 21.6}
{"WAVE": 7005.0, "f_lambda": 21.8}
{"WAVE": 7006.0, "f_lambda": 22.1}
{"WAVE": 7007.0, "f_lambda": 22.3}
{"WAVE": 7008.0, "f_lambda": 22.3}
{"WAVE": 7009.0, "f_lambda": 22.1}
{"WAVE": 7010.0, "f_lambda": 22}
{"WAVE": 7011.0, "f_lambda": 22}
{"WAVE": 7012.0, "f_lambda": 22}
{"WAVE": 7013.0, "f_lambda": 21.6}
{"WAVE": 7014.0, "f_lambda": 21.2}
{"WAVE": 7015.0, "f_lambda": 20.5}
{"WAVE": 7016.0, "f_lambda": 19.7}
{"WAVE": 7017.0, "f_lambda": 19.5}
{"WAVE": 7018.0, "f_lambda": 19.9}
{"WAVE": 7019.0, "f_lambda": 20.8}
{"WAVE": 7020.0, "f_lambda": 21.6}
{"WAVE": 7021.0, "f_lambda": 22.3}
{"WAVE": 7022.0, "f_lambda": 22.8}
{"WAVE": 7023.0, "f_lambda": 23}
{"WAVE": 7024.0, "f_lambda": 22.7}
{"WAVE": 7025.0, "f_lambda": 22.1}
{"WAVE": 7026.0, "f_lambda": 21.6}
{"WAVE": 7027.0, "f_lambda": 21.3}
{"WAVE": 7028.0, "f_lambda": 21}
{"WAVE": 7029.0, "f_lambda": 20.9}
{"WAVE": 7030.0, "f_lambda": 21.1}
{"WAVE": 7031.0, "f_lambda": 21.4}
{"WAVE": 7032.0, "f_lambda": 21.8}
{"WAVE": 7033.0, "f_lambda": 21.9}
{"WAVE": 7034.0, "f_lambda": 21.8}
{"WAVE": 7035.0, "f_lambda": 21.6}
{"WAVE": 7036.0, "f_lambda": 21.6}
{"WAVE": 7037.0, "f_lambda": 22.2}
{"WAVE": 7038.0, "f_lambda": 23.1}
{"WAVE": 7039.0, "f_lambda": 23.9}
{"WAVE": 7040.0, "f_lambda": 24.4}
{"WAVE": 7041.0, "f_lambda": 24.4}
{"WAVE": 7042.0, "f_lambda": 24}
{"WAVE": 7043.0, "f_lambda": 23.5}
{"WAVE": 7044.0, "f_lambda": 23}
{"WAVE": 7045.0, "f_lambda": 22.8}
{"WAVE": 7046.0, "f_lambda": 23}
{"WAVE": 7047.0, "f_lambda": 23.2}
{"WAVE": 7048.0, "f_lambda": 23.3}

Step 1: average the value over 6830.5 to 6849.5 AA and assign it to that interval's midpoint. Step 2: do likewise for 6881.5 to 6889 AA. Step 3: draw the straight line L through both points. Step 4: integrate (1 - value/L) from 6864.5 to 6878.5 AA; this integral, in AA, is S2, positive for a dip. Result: -1.1 AA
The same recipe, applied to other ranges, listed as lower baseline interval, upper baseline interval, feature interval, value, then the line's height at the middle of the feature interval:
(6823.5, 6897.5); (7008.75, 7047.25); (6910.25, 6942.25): 2.3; 21.6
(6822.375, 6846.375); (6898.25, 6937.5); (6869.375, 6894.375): -3.1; 20.2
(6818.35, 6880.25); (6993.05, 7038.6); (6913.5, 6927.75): 1.0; 21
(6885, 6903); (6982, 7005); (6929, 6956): 1.3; 21.9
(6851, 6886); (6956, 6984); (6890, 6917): 0.4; 22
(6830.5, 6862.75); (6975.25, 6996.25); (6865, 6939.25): -2.3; 20.9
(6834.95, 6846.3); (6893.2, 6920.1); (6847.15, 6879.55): -1.6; 20.6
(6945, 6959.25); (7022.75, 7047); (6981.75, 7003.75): 0.5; 22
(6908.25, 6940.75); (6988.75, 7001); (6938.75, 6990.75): -2.4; 20.8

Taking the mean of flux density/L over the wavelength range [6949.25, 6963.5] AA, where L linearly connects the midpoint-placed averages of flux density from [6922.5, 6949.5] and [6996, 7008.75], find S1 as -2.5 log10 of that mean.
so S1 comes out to -0.07 mag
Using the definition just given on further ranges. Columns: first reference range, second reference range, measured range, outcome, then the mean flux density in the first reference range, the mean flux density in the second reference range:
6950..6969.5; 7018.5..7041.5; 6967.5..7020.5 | 0.01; 21.8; 22.1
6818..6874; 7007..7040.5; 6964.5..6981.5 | -0.04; 20.4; 21.8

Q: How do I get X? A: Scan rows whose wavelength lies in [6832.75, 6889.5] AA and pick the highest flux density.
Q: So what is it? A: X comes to 24.3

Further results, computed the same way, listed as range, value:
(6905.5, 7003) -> 23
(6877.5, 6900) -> 23.8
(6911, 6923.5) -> 21.2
